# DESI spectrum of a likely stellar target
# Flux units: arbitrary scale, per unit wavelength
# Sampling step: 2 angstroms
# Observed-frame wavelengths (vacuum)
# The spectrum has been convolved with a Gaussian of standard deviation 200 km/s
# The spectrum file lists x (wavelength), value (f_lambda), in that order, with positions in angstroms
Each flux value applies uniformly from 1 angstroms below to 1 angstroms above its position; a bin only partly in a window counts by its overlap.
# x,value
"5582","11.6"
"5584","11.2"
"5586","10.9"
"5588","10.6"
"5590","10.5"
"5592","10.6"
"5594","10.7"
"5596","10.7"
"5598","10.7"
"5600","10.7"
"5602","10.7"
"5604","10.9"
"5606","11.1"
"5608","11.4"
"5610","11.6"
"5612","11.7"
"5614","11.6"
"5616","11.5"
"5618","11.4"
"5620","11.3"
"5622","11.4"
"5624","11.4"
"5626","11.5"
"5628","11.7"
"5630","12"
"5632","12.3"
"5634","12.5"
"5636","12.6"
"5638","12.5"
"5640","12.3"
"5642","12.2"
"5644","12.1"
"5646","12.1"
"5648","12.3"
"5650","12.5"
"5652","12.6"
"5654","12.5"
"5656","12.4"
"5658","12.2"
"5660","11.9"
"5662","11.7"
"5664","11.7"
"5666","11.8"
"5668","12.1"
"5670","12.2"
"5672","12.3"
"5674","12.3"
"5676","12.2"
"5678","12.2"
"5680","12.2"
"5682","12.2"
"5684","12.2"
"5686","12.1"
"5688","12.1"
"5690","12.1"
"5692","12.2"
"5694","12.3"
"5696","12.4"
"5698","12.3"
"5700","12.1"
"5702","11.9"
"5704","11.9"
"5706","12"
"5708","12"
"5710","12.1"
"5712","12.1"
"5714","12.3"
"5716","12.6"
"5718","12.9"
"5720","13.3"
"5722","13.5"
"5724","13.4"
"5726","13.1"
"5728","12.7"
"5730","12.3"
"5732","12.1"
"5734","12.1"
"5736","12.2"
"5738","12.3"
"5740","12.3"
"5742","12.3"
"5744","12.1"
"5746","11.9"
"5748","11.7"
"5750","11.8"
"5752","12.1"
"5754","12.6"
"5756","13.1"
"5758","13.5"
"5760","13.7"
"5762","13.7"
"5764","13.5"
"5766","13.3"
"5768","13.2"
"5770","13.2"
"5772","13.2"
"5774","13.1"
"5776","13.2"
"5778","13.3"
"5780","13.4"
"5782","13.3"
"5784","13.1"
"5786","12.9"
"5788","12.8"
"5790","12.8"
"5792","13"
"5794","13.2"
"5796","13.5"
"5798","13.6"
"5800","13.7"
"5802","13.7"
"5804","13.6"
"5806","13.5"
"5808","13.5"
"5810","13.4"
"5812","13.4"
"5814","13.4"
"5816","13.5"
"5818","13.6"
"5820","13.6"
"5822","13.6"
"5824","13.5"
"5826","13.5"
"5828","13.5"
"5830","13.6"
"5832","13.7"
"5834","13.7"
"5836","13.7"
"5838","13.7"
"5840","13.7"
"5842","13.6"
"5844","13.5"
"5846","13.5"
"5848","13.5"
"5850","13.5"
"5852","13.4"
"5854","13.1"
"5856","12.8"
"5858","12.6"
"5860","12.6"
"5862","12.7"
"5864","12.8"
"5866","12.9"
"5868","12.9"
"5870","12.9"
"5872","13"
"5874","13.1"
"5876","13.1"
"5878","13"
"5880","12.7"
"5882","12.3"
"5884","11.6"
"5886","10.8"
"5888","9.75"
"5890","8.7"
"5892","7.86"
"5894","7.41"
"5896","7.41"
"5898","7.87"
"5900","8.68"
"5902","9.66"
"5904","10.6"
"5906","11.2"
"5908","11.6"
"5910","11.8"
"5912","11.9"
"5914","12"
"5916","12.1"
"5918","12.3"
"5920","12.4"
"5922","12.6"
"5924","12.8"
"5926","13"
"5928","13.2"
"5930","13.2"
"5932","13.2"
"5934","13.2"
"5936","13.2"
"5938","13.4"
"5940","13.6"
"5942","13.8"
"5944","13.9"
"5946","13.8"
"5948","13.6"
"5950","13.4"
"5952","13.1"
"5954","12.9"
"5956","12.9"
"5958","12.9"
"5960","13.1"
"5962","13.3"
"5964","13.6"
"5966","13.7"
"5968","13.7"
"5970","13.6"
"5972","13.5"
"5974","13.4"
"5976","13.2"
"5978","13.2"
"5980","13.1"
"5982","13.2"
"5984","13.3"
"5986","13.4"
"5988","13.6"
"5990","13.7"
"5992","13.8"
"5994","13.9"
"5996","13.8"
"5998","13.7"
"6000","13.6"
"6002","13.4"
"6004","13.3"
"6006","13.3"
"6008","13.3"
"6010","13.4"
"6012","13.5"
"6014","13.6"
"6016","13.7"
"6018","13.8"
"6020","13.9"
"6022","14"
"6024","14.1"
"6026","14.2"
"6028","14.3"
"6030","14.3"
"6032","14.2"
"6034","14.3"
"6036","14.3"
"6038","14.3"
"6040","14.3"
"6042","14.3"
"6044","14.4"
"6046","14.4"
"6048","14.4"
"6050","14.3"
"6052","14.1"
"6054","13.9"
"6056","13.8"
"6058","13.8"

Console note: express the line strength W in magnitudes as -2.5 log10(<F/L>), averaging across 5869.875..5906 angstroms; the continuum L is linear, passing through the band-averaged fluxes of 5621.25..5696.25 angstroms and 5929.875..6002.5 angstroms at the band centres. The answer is 0.236 mag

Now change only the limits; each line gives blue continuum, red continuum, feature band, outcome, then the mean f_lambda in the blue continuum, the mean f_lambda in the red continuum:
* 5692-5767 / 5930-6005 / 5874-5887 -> 0.07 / 12.5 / 13.4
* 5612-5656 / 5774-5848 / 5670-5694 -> 0.02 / 12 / 13.4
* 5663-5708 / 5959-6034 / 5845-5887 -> 0.02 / 12.1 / 13.6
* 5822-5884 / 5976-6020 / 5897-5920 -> 0.21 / 13.2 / 13.5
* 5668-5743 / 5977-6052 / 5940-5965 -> 0.01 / 12.3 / 13.8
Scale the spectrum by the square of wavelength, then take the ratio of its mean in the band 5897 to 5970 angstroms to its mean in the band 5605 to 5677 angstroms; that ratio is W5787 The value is 1.2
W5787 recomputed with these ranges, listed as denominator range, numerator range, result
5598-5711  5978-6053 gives 1.31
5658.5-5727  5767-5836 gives 1.13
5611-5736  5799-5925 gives 1.08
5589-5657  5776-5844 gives 1.23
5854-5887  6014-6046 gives 1.18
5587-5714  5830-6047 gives 1.21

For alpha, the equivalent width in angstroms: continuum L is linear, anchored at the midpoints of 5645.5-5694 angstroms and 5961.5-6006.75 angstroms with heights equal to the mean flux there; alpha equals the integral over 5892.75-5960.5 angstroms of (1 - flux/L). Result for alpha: 6.0 angstroms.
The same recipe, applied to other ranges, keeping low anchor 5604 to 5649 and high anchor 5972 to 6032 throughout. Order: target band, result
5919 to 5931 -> 0.4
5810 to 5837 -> -1.7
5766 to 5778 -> -0.7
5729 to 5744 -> 0.2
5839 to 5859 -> -0.7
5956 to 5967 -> 0.1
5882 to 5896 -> 3.9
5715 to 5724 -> -0.6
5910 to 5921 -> 0.9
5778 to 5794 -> -0.6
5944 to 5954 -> -0.1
